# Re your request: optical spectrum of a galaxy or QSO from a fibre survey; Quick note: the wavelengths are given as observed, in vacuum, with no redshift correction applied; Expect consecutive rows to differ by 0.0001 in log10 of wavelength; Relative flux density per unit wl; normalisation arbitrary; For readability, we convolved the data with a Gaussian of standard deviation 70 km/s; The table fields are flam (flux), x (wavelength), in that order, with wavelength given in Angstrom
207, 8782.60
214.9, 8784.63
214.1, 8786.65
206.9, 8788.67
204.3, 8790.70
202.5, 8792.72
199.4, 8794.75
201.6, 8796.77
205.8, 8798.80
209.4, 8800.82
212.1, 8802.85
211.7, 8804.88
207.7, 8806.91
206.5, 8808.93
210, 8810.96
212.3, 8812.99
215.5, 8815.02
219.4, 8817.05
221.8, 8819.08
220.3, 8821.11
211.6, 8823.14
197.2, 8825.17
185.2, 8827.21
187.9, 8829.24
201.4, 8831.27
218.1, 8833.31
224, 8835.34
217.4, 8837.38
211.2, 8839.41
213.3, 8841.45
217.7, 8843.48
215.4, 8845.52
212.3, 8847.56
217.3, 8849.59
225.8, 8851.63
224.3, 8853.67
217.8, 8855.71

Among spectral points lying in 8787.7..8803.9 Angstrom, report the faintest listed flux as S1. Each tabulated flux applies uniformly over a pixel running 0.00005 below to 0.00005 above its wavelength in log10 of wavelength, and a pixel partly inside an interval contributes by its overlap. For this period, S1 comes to 199.4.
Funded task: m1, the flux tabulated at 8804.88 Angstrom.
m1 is 211.7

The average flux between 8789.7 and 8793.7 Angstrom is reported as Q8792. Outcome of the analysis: 204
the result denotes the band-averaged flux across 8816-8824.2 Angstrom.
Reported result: 218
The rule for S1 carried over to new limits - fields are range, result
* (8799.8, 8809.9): 206.5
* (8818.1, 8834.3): 185.2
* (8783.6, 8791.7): 204.3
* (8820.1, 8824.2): 211.6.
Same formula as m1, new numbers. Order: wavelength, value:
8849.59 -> 217.3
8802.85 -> 212.1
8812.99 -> 212.3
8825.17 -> 197.2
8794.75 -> 199.4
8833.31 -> 218.1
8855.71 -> 217.8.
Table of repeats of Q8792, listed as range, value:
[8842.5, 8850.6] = 216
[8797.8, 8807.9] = 209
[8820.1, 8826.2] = 210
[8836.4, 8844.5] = 215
